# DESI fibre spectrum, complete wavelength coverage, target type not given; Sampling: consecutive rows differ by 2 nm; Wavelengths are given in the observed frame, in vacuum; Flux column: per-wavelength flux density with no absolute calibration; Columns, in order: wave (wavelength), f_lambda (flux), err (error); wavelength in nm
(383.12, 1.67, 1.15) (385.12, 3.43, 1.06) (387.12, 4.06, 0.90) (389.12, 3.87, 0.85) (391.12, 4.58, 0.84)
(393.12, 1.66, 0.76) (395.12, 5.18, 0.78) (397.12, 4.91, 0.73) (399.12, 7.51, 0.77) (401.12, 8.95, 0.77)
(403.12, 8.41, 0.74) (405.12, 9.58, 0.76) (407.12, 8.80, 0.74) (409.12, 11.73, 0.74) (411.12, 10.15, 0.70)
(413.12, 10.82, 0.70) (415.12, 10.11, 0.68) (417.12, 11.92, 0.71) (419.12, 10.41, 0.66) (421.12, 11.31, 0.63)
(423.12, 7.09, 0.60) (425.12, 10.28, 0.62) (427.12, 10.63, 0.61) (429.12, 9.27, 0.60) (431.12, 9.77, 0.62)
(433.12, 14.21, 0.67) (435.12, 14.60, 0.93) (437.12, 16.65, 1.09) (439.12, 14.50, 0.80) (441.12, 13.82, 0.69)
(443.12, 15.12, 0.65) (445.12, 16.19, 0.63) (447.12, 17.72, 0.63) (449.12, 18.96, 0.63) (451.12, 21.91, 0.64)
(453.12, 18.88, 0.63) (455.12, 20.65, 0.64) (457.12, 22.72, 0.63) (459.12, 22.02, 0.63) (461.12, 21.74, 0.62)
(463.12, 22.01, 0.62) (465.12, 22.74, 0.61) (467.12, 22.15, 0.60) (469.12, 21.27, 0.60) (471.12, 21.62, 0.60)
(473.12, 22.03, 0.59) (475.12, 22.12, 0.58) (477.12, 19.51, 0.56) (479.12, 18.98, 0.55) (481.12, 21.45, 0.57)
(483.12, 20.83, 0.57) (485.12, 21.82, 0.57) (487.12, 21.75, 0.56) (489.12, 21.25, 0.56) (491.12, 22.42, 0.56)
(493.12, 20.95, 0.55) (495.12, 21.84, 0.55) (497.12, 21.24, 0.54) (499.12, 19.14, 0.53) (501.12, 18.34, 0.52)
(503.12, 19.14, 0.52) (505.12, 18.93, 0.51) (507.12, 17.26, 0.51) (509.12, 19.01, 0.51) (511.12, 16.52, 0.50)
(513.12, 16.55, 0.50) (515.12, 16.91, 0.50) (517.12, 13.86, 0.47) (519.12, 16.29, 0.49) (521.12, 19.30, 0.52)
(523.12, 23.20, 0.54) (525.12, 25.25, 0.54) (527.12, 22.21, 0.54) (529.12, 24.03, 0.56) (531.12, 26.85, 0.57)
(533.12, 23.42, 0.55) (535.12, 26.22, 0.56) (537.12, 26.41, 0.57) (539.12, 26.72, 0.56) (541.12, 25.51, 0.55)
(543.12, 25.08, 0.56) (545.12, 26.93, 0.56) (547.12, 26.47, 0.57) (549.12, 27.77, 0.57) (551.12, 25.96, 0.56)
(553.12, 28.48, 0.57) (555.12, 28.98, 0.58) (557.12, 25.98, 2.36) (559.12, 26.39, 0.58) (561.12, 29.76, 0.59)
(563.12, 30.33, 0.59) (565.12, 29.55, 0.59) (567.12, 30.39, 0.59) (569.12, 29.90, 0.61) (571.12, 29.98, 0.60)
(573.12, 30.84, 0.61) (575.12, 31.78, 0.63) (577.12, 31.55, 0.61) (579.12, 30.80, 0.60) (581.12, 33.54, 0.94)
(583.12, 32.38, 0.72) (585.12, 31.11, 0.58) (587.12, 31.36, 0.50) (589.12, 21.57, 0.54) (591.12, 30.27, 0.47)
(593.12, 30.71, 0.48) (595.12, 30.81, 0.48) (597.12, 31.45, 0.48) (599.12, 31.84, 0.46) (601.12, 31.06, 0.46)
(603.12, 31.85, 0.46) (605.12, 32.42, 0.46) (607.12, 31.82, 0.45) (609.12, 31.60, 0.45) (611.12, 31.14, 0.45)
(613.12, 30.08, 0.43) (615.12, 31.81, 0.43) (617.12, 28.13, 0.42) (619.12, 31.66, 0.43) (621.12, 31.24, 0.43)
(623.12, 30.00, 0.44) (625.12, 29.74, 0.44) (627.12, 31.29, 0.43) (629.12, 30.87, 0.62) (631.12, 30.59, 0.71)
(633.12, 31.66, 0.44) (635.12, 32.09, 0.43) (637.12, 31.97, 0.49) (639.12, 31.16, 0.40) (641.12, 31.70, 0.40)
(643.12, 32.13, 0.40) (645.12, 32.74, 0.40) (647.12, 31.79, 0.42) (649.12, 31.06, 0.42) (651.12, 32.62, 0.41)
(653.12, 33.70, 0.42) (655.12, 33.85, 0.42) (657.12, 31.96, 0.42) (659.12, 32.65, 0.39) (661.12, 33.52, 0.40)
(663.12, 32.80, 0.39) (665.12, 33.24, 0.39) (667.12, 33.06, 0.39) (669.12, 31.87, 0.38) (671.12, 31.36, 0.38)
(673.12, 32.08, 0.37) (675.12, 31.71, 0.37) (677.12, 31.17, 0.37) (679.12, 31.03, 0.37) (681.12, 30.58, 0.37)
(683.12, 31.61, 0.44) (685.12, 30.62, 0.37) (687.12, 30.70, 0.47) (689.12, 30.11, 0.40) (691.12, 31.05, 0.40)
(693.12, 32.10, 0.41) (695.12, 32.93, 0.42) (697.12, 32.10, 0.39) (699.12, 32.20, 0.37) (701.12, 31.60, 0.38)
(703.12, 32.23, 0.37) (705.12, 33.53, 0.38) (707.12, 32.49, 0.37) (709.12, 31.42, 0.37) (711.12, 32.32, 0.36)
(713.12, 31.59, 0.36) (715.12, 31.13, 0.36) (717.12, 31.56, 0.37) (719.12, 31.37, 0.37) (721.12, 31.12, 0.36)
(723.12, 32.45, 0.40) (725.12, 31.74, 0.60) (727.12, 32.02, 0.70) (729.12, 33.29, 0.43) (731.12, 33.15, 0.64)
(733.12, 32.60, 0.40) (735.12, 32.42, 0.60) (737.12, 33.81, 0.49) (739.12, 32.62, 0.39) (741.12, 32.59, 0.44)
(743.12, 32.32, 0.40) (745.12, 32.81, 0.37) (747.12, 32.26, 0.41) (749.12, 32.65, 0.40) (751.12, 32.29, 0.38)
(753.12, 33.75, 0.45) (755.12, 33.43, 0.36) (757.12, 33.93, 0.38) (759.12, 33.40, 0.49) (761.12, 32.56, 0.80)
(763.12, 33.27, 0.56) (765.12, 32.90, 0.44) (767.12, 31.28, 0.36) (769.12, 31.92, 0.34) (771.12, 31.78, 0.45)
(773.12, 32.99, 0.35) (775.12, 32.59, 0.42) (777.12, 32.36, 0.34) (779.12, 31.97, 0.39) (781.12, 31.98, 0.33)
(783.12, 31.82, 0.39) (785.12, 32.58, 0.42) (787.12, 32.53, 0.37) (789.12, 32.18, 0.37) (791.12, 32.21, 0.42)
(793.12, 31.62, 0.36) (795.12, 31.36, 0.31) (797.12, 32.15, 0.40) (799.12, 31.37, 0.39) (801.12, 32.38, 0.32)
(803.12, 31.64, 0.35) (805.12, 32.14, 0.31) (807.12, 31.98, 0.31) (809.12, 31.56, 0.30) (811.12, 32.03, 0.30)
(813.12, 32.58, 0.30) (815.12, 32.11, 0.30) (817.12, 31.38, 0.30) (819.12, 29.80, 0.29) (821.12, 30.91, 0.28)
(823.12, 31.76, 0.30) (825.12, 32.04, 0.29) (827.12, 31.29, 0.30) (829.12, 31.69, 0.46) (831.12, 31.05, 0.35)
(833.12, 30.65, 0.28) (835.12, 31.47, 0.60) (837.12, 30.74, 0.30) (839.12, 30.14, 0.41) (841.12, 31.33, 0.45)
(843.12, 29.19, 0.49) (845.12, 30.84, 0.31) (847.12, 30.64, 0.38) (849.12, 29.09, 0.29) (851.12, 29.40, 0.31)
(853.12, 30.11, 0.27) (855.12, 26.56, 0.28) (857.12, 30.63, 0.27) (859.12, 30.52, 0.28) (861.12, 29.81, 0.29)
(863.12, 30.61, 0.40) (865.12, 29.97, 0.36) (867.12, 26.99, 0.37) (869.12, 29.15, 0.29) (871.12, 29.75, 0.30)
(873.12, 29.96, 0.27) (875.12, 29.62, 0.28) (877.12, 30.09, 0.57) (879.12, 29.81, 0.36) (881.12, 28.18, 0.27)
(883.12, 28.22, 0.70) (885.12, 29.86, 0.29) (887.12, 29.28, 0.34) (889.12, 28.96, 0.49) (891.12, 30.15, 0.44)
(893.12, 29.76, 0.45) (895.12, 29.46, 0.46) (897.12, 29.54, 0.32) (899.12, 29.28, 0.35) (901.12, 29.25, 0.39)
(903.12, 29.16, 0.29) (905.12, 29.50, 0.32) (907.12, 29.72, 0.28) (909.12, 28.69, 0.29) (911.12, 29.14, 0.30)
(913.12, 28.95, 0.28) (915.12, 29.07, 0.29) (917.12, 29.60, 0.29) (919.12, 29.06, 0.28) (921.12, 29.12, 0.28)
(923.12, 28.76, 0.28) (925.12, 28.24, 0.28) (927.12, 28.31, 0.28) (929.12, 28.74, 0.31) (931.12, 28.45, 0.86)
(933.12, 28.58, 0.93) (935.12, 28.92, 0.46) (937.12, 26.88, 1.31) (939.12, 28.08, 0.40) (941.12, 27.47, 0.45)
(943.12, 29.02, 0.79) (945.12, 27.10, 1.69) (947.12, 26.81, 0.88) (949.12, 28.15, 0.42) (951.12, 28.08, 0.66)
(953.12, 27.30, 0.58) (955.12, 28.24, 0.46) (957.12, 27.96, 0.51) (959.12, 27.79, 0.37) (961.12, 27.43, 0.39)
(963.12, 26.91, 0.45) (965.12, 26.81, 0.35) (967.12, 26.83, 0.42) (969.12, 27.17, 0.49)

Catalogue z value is 0.000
